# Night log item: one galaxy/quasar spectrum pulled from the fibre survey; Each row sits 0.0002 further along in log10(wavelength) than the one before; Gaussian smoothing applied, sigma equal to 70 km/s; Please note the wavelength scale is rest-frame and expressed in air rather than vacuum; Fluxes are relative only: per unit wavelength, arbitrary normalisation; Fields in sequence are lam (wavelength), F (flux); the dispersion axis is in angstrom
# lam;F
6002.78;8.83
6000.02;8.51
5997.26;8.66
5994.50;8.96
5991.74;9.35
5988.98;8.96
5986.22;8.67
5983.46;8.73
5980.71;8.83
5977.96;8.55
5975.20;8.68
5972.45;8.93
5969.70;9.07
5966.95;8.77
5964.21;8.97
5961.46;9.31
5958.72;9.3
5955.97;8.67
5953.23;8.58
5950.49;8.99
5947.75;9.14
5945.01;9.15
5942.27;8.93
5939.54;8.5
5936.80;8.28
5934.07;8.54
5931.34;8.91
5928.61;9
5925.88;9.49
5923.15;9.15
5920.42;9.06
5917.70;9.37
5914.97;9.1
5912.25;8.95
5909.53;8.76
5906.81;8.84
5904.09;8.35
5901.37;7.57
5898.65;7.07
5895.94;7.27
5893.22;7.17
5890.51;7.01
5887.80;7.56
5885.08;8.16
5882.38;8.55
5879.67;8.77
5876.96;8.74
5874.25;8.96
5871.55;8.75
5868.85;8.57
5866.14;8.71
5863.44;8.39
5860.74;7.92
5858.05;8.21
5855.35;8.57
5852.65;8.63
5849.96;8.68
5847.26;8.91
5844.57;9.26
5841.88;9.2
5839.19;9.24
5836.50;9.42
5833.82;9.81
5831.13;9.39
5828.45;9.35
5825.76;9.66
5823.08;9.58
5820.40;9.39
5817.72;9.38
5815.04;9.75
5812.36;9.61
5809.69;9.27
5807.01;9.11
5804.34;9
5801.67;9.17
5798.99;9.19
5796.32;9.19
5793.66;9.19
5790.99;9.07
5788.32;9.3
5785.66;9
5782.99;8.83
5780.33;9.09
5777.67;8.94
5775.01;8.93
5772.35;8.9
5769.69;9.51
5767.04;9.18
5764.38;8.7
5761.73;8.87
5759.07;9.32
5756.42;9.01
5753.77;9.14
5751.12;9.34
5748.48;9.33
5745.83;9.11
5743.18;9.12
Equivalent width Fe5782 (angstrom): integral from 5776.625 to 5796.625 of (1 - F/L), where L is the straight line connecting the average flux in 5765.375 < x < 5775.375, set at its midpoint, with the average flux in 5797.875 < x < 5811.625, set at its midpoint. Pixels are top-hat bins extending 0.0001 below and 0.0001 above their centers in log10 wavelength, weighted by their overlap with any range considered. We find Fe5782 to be 0.17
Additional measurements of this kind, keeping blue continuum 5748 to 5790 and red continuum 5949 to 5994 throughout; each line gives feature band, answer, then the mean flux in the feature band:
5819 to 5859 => -0.6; 9.16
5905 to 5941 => 0.1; 8.91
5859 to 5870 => 0.7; 8.39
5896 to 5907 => 1.4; 7.78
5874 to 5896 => 2.4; 8.01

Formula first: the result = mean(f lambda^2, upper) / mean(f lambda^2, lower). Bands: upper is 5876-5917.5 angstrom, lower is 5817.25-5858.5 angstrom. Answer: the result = 0.9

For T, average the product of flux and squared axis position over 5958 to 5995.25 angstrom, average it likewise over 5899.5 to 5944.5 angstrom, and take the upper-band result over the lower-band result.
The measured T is 1.03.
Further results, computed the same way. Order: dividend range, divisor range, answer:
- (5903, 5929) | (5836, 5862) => 1.05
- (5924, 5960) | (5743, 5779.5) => 1.04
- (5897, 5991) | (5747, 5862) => 1.01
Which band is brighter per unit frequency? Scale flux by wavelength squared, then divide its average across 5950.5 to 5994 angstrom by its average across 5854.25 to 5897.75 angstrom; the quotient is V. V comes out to 1.12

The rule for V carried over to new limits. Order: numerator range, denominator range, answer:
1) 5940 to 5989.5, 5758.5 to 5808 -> 1.04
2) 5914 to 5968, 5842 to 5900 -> 1.11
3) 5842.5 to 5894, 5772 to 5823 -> 0.94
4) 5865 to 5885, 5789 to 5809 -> 0.98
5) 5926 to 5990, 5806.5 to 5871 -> 1.02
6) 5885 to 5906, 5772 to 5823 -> 0.85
